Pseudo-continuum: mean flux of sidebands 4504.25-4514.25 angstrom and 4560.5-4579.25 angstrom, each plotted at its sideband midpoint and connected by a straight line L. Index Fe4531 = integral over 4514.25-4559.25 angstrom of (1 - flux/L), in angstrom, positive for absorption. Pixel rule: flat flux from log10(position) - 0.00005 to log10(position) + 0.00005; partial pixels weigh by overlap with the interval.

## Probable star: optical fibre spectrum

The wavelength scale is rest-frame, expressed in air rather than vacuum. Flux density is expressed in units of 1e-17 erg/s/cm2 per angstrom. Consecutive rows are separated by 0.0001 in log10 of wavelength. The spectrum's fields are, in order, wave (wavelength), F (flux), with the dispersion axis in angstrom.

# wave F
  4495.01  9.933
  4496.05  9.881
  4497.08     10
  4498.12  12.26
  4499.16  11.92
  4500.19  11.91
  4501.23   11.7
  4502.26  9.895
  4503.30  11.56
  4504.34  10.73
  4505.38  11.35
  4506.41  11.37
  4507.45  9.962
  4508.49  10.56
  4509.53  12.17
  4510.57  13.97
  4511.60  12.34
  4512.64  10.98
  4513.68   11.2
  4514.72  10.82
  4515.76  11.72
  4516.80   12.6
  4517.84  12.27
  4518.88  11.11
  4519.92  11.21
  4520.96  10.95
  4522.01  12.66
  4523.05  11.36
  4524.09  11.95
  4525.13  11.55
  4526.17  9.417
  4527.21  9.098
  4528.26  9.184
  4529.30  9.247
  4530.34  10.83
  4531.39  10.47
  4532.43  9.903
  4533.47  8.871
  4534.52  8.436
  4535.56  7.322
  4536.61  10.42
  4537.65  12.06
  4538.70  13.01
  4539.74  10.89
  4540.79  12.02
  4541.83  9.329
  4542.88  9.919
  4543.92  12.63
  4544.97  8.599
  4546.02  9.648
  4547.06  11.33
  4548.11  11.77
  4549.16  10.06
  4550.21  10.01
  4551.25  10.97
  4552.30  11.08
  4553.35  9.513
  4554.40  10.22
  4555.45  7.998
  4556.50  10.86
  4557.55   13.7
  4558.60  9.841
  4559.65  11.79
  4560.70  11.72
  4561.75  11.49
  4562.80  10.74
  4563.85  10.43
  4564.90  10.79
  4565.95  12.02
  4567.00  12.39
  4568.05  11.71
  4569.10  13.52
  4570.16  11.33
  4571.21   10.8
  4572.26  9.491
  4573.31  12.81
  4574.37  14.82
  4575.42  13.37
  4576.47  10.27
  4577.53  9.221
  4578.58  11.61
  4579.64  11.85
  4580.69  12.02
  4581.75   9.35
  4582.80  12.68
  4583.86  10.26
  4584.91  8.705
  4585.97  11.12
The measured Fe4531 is 3.55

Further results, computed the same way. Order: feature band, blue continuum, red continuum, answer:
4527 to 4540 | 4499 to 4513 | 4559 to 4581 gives 1.74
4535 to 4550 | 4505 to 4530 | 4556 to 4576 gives 1.14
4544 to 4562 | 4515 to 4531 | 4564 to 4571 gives 1.40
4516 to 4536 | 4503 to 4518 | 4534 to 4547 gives 0.92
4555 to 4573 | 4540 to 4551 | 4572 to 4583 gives -0.13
